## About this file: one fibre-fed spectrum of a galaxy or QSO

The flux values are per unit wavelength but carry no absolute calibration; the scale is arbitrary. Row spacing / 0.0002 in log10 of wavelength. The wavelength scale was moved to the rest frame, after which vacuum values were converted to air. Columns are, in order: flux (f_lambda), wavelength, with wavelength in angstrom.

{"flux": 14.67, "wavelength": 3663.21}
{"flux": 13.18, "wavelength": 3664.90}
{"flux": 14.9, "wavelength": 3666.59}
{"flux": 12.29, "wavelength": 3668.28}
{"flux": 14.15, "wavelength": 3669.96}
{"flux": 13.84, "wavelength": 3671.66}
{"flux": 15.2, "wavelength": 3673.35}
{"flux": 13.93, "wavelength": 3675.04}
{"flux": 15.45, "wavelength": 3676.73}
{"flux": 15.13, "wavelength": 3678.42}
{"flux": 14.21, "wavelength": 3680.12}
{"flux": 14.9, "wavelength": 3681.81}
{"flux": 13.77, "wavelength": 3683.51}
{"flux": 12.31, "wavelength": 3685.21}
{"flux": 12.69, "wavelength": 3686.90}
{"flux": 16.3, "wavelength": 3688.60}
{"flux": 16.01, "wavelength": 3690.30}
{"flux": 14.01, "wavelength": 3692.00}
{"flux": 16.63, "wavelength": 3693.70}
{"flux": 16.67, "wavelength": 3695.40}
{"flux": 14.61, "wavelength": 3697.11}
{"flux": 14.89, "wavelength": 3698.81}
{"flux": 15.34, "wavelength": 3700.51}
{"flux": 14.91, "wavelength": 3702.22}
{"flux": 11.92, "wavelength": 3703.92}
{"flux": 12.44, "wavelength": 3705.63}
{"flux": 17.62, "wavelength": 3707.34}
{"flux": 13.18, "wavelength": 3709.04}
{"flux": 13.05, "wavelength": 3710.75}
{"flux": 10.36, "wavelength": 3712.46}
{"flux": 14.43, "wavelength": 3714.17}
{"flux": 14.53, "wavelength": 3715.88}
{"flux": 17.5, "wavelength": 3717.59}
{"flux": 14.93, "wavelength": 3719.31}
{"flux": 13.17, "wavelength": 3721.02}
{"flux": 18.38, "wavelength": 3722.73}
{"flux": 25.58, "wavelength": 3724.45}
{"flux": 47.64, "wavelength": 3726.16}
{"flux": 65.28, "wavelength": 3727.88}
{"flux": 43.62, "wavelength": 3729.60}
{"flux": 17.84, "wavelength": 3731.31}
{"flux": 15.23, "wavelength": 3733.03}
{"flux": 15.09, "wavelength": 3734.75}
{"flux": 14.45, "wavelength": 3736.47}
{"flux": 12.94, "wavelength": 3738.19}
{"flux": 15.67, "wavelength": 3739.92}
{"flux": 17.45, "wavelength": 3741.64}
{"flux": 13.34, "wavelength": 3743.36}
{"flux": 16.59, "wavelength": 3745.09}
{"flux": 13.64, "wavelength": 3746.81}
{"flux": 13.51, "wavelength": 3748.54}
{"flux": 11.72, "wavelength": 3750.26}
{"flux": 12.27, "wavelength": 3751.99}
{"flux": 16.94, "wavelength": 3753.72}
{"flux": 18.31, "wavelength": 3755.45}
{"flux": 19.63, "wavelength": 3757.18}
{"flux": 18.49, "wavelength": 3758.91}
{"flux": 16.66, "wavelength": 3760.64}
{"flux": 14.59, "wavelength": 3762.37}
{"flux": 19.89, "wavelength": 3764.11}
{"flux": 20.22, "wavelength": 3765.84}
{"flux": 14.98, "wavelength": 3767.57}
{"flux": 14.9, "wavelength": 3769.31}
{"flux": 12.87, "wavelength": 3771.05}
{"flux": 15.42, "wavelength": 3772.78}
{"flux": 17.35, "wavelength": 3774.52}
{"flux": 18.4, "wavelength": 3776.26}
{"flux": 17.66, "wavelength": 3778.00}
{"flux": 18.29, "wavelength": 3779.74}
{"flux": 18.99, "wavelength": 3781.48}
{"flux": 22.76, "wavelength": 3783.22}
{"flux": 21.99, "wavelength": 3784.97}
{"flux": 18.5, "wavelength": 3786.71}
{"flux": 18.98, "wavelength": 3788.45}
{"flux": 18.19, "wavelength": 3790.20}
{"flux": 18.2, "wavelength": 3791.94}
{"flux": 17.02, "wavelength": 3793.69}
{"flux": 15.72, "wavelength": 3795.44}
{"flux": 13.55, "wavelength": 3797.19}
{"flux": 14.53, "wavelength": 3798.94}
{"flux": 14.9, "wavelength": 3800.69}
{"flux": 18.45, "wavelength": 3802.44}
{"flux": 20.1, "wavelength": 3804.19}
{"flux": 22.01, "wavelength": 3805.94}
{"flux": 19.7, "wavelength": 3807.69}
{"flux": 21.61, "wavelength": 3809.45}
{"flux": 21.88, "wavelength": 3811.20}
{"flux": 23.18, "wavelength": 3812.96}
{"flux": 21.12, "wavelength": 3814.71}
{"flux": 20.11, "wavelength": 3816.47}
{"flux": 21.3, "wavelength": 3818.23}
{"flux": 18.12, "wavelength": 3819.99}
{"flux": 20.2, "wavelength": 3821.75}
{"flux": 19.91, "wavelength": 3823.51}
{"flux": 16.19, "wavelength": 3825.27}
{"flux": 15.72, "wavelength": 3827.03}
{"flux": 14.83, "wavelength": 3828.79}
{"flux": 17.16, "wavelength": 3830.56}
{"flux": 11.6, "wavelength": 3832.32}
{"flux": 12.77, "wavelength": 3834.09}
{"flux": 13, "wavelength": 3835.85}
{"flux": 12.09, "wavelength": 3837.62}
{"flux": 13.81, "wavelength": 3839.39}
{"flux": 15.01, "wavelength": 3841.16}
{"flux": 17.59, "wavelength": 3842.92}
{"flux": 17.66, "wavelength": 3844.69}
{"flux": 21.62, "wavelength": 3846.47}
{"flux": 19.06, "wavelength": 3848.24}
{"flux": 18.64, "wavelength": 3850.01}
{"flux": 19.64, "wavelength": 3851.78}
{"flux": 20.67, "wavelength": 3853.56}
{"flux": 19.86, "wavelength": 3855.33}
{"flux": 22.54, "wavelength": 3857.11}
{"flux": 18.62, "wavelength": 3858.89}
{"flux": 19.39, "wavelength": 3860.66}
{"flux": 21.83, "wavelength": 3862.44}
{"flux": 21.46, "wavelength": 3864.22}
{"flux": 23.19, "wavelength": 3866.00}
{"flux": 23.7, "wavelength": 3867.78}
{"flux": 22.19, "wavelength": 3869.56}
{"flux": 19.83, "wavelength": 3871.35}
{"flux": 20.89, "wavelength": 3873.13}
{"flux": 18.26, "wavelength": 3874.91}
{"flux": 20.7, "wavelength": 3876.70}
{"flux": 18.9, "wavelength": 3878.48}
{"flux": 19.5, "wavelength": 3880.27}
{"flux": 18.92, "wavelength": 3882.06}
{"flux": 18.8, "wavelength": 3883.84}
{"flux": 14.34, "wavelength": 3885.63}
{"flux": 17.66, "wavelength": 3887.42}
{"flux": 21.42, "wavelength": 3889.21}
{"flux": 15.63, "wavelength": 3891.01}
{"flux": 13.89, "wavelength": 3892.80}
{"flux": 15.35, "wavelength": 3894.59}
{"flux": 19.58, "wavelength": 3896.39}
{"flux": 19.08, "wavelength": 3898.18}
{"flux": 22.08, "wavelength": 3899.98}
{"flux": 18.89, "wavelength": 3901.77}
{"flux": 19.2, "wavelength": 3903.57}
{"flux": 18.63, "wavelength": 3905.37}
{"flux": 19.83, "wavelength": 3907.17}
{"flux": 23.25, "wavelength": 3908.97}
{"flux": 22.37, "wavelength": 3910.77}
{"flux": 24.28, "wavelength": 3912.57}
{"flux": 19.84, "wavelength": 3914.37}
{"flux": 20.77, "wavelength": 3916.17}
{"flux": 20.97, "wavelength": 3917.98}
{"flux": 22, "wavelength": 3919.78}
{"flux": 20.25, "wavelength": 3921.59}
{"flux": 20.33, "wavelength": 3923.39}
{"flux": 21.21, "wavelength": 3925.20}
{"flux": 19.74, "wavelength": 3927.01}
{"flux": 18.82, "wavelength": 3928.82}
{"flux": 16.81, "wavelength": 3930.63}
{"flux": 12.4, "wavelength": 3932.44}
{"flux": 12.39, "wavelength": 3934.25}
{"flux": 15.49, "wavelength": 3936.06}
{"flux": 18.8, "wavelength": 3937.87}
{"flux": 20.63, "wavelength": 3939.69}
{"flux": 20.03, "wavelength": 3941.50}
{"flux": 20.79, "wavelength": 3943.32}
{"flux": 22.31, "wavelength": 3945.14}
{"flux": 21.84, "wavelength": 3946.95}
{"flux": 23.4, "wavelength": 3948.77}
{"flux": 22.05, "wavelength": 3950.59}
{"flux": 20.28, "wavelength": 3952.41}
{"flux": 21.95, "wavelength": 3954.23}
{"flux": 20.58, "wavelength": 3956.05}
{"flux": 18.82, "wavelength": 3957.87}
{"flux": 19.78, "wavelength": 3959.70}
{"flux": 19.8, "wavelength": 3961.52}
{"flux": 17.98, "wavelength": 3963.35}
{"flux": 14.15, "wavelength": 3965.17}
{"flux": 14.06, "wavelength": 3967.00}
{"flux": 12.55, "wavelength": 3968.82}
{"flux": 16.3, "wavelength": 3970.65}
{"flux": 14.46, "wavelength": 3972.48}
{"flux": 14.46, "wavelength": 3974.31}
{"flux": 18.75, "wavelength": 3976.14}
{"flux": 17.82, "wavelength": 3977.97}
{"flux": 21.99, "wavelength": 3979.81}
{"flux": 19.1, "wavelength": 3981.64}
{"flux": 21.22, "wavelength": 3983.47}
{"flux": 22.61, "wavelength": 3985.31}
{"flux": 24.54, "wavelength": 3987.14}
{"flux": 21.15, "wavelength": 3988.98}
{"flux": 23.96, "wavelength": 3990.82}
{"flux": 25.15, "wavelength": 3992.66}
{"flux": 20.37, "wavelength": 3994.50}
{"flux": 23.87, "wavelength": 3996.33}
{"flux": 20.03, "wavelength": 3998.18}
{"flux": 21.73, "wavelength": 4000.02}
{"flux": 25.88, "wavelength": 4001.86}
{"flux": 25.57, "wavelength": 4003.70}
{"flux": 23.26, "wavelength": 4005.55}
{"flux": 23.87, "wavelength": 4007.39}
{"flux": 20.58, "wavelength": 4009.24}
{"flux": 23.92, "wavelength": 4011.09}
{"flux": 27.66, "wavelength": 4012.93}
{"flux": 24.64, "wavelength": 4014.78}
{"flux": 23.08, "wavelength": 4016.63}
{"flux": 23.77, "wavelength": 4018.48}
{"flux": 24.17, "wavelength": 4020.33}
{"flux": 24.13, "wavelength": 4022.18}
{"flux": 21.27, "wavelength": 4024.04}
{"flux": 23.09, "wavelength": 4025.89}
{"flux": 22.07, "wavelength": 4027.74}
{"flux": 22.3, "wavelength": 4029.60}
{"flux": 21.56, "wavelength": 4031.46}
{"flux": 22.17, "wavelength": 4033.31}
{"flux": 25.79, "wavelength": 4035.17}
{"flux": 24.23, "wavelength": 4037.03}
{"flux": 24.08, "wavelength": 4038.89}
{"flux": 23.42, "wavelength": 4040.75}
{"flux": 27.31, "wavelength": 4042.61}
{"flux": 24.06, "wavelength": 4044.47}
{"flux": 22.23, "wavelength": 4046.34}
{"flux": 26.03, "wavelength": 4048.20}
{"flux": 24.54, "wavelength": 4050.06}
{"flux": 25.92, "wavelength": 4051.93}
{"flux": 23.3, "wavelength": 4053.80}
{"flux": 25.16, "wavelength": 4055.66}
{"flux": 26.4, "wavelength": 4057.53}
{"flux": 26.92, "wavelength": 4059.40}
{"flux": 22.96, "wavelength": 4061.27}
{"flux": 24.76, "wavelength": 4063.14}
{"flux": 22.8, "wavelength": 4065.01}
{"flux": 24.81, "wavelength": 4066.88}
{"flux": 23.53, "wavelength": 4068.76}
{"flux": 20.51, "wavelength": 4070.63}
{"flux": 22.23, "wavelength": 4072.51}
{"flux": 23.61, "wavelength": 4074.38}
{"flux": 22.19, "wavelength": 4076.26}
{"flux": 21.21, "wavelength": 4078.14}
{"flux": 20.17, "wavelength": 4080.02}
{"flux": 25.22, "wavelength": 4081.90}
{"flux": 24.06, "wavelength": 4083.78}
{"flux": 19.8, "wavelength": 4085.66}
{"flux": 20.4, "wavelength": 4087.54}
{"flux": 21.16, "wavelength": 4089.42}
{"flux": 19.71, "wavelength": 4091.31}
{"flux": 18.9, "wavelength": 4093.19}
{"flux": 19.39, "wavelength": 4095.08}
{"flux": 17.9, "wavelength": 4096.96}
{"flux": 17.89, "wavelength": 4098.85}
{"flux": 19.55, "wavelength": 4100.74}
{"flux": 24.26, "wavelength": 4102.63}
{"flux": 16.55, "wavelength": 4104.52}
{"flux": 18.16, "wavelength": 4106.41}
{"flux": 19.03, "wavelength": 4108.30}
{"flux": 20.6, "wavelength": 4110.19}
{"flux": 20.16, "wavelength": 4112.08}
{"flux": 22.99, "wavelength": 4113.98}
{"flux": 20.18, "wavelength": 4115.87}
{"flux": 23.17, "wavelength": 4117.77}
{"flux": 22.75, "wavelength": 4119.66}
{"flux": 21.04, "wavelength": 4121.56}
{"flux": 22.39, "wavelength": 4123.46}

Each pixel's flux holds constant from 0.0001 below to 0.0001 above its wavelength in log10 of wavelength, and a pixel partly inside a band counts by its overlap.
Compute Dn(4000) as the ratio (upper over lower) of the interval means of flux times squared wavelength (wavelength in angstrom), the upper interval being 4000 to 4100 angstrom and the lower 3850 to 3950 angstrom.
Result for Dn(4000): 1.3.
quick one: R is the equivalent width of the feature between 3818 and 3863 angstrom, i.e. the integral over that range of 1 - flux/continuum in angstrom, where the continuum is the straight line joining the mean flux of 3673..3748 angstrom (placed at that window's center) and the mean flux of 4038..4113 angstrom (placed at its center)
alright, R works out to 3.94 angstrom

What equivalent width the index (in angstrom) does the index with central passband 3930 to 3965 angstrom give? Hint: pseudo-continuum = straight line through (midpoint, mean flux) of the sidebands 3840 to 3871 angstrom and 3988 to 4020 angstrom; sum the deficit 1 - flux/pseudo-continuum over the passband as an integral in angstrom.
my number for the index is 4.7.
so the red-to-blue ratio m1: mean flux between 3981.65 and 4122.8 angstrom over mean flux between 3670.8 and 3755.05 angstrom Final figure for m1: 1.32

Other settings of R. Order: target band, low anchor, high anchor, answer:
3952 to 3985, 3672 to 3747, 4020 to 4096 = 5.5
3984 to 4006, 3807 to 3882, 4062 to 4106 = -2.9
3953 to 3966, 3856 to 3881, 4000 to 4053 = 2.0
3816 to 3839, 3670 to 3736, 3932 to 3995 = 2.8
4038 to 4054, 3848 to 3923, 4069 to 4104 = -2.9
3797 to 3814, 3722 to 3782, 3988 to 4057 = 0.9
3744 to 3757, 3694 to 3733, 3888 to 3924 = 3.4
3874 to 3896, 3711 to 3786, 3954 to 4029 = 2.5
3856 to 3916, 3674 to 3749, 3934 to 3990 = -3.8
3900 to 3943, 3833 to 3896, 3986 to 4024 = 2.1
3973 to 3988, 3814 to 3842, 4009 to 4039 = 1.4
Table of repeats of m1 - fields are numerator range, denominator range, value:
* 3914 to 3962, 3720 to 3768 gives 0.98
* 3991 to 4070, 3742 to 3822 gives 1.34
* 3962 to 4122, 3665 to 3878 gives 1.23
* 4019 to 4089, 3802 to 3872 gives 1.24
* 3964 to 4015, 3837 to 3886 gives 1.08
